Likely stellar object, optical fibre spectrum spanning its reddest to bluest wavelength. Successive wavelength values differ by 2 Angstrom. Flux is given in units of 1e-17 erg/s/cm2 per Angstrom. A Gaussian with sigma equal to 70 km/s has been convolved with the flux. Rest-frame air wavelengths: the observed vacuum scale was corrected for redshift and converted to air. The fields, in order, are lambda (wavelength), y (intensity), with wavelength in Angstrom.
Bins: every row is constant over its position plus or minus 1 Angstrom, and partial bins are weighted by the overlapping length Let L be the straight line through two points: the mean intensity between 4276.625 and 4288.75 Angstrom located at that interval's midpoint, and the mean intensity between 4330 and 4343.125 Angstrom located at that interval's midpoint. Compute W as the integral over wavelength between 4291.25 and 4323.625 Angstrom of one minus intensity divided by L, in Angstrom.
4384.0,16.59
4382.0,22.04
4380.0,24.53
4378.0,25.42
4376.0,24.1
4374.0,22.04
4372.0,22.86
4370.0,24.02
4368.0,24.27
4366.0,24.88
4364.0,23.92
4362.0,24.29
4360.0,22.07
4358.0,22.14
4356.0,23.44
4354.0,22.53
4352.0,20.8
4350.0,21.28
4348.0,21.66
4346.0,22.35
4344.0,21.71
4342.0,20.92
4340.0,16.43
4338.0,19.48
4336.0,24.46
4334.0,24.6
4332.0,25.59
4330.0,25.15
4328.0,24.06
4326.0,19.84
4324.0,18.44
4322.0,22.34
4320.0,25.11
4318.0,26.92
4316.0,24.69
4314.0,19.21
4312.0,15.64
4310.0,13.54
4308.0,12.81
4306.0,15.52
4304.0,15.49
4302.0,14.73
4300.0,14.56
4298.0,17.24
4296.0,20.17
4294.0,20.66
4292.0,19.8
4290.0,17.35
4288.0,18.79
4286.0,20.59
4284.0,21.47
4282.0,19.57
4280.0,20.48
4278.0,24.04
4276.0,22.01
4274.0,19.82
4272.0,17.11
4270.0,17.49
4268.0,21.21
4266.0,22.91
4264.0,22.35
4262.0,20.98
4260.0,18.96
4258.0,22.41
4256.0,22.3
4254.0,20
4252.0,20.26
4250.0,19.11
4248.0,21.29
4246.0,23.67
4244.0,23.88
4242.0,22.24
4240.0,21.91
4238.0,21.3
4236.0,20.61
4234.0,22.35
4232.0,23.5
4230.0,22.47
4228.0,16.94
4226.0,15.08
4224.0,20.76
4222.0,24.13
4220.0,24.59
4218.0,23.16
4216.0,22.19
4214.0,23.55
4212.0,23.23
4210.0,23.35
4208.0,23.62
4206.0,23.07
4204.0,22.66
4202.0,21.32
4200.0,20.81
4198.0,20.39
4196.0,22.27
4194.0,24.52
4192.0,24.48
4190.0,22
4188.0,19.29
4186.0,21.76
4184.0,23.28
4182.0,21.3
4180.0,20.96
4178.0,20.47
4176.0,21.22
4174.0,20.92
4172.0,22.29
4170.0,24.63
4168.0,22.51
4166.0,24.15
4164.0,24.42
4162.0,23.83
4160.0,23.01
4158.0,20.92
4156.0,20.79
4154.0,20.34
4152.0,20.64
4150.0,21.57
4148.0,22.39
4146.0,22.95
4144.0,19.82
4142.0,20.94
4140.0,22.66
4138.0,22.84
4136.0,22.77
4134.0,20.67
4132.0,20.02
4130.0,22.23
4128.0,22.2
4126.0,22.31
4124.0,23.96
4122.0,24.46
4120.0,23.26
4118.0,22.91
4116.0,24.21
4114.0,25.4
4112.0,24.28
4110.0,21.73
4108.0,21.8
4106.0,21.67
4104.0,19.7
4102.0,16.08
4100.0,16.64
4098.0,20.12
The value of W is 4.30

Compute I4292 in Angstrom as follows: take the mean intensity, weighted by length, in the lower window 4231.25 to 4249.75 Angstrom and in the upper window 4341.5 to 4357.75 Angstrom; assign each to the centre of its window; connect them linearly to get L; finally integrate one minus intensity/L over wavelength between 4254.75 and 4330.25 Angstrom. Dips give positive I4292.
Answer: 7.51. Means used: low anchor 22.2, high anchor 21.9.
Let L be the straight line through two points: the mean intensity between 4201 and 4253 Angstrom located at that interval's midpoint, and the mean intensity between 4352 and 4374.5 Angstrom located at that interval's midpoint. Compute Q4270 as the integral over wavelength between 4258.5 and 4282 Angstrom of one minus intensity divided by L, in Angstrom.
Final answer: 1.8 Angstrom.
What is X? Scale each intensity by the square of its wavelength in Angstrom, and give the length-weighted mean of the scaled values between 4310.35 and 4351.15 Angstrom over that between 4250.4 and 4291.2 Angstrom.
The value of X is 1.10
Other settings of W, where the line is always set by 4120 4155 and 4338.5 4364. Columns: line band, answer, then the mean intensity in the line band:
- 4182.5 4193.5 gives -0.17 Angstrom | 22.2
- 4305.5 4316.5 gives 2.59 Angstrom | 16.6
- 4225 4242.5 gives 0.94 Angstrom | 20.7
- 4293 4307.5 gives 3.32 Angstrom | 16.8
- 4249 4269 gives 0.69 Angstrom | 21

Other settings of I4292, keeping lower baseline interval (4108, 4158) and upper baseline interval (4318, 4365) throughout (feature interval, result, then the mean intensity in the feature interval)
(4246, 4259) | 0.7 Angstrom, 21.1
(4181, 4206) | 0.3 Angstrom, 22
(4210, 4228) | 0.4 Angstrom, 21.9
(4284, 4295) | 1.3 Angstrom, 19.6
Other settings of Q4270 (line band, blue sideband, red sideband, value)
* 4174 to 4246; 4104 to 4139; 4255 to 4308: -3.9 Angstrom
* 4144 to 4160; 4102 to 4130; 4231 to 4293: 0.6 Angstrom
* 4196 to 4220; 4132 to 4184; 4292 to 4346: -1.4 Angstrom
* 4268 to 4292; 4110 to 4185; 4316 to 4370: 2.8 Angstrom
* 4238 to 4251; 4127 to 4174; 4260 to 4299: -0.8 Angstrom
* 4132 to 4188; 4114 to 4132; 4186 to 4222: 2.4 Angstrom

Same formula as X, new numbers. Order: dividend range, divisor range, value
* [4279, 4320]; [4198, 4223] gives 0.85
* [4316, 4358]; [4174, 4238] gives 1.09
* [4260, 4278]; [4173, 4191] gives 1.01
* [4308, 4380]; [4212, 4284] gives 1.09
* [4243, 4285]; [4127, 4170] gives 1.01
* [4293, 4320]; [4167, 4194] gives 0.87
